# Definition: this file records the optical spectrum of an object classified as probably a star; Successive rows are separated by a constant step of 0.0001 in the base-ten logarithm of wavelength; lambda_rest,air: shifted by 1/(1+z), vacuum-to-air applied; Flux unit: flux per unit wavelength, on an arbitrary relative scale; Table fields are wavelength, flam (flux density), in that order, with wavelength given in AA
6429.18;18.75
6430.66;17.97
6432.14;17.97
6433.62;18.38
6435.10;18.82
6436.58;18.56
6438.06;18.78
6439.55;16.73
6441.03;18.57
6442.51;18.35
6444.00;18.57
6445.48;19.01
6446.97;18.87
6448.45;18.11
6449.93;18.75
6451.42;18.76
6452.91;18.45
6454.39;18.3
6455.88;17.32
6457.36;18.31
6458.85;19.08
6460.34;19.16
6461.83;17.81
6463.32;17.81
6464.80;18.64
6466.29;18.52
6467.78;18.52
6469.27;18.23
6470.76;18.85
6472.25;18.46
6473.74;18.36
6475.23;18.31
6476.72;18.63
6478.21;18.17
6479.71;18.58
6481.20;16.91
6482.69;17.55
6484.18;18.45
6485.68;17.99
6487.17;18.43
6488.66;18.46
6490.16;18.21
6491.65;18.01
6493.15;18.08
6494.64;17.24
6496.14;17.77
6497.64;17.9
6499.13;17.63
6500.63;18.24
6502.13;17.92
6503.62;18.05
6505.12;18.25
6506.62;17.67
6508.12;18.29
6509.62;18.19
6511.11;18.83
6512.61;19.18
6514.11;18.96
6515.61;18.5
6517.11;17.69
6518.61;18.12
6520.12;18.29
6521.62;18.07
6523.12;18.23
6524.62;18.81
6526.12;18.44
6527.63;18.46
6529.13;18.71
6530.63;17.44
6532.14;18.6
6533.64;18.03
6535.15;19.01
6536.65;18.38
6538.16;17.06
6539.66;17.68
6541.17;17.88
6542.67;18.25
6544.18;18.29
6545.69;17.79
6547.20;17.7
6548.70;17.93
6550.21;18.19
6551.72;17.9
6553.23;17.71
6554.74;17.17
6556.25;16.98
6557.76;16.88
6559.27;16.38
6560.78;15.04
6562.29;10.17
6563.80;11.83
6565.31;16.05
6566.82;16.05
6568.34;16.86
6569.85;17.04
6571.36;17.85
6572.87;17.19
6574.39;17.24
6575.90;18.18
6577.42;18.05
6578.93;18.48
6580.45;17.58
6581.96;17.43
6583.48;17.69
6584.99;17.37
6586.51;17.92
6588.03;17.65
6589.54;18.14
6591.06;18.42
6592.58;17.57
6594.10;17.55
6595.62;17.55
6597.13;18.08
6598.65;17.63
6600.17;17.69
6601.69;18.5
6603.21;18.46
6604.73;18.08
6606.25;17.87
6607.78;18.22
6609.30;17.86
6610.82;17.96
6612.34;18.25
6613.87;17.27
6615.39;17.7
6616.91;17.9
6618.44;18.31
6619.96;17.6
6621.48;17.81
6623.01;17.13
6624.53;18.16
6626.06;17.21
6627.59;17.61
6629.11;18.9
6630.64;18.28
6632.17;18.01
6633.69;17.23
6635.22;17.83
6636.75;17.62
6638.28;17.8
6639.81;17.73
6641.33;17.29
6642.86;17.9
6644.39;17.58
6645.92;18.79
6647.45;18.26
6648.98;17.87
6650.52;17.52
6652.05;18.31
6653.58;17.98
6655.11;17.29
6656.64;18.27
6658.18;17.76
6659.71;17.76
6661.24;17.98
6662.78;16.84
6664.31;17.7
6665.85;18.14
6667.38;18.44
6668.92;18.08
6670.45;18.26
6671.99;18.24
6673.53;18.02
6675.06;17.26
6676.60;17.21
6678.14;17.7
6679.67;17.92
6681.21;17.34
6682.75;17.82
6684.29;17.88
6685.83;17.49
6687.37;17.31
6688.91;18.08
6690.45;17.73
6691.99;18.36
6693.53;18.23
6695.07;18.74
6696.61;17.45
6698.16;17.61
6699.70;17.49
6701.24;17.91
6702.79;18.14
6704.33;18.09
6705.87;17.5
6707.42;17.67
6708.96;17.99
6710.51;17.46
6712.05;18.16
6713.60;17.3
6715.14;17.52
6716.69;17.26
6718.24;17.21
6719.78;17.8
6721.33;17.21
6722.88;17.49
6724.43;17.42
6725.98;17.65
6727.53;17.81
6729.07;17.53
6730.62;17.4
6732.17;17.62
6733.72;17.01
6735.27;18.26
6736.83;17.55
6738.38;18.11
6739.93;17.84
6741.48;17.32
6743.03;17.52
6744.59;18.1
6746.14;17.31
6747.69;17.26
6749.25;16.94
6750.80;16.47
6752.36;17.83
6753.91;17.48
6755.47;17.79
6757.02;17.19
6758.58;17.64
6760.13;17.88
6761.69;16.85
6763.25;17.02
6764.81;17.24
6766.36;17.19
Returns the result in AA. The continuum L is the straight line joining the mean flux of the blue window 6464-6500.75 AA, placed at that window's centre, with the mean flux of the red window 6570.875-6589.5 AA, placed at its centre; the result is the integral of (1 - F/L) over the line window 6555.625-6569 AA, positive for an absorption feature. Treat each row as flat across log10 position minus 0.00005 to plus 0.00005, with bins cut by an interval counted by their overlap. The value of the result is 2.0 AA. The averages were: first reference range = 18.2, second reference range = 17.7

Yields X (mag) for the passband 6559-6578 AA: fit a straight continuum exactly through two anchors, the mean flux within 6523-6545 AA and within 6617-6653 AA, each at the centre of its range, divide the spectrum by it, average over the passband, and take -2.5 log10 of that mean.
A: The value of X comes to 0.136 mag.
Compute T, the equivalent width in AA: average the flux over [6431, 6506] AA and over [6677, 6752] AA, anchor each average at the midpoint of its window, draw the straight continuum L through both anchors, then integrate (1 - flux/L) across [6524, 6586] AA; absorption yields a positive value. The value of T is 2.5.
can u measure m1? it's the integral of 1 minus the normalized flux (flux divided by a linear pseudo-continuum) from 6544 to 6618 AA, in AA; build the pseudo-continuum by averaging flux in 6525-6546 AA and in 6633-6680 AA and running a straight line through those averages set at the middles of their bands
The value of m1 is 2.9 AA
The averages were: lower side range 18.2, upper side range 17.8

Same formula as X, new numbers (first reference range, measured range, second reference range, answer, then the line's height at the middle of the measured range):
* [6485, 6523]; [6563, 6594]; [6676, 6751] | 0.05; 18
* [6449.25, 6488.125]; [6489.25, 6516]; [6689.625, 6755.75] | 0.00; 18.2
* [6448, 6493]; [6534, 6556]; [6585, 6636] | 0.01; 18.1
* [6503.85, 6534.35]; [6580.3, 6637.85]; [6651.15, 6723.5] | 0.01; 18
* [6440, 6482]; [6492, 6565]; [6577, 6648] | 0.03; 18.2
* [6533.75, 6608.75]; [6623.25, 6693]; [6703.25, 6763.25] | -0.02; 17.5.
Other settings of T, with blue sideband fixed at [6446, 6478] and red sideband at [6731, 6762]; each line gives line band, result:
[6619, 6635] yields 0.1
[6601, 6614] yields -0.1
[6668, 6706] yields -0.3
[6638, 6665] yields 0.0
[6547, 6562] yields 1.0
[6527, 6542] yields 0.1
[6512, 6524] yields -0.1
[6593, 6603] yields 0.1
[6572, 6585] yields 0.3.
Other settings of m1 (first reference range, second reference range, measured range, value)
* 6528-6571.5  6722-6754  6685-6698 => -0.4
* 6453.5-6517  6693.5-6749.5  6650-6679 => -0.1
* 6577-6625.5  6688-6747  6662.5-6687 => 0.0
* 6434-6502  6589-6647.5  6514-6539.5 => -0.2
